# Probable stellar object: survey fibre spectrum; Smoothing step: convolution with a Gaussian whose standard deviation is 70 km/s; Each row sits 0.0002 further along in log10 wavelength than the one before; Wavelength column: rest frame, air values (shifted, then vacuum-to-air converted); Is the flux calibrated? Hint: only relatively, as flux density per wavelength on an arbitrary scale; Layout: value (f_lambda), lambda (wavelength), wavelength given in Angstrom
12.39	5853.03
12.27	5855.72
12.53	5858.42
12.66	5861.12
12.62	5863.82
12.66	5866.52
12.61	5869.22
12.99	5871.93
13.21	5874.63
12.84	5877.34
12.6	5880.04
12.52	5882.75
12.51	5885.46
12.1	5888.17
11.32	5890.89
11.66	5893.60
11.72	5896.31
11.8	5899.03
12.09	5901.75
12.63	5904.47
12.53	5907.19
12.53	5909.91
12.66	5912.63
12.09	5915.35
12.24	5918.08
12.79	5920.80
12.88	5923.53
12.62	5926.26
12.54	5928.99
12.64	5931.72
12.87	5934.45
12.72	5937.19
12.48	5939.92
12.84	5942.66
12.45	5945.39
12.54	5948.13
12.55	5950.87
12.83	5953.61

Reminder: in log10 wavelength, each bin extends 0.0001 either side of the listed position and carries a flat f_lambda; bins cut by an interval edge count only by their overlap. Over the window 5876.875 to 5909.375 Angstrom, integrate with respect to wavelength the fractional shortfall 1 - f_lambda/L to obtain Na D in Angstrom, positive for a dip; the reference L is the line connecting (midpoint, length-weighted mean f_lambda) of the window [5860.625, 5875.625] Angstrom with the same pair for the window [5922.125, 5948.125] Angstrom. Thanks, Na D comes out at 1.4 Angstrom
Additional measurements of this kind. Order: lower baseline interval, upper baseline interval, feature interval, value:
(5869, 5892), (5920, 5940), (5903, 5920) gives 0.2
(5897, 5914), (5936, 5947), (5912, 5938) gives -0.2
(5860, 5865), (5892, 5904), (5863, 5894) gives -0.5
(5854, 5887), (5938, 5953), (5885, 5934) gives 1.3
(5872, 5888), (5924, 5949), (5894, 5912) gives 0.7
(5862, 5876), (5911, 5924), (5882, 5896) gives 0.8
